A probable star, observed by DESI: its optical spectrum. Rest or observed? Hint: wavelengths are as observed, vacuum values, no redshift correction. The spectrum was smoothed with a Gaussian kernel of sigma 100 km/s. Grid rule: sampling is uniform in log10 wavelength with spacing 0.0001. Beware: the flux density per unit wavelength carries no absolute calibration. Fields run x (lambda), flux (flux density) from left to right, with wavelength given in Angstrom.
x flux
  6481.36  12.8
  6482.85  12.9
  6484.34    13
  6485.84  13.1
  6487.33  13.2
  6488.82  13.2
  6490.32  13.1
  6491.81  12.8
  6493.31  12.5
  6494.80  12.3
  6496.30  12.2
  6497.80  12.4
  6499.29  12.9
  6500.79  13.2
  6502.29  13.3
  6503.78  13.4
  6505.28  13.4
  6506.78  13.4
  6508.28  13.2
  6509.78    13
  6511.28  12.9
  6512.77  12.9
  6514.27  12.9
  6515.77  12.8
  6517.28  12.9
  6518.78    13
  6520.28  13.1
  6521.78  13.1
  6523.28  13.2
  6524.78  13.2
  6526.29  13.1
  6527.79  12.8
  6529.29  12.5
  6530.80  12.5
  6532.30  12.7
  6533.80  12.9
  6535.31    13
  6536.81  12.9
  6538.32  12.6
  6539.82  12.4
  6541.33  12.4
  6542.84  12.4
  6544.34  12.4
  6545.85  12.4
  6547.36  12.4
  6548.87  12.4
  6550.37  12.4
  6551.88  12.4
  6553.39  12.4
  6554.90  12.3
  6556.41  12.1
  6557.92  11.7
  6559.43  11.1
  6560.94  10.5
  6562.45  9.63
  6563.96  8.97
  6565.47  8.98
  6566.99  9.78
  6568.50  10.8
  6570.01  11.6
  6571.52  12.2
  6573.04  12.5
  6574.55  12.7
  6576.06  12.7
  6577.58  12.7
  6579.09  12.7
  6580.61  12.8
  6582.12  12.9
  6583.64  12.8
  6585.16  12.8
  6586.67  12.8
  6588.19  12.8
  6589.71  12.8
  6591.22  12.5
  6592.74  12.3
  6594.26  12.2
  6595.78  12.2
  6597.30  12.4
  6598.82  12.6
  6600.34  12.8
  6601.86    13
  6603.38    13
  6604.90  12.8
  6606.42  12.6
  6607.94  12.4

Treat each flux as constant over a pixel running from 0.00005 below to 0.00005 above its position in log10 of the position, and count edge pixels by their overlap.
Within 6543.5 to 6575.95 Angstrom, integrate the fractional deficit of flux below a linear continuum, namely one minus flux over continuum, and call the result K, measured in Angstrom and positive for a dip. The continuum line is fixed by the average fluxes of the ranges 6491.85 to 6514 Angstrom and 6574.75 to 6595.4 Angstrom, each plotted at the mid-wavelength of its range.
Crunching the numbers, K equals 3.1 Angstrom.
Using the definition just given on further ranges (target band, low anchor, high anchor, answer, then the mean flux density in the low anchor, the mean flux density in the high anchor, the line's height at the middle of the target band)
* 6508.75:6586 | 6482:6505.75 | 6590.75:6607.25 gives 2.8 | 12.9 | 12.6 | 12.7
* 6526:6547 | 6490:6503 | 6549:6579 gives -1.1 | 12.7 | 11.5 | 12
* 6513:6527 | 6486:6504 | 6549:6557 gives -0.4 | 12.9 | 12.3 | 12.6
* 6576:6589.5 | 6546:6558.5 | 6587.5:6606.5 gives -0.3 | 12.3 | 12.6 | 12.5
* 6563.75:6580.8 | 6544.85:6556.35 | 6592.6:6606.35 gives 1.2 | 12.4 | 12.6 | 12.5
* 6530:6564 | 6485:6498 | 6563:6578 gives -1.2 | 12.8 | 11.2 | 11.7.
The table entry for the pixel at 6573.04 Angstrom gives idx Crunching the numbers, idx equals 12.5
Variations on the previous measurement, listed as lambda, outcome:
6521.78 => 13.1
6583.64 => 12.8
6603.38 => 13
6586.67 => 12.8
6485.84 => 13.1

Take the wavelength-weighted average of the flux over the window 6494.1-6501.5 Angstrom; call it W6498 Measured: 12.6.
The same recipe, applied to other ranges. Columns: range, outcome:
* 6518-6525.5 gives 13.1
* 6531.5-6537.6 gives 12.9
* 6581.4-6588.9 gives 12.8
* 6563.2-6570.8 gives 10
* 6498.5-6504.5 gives 13.2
